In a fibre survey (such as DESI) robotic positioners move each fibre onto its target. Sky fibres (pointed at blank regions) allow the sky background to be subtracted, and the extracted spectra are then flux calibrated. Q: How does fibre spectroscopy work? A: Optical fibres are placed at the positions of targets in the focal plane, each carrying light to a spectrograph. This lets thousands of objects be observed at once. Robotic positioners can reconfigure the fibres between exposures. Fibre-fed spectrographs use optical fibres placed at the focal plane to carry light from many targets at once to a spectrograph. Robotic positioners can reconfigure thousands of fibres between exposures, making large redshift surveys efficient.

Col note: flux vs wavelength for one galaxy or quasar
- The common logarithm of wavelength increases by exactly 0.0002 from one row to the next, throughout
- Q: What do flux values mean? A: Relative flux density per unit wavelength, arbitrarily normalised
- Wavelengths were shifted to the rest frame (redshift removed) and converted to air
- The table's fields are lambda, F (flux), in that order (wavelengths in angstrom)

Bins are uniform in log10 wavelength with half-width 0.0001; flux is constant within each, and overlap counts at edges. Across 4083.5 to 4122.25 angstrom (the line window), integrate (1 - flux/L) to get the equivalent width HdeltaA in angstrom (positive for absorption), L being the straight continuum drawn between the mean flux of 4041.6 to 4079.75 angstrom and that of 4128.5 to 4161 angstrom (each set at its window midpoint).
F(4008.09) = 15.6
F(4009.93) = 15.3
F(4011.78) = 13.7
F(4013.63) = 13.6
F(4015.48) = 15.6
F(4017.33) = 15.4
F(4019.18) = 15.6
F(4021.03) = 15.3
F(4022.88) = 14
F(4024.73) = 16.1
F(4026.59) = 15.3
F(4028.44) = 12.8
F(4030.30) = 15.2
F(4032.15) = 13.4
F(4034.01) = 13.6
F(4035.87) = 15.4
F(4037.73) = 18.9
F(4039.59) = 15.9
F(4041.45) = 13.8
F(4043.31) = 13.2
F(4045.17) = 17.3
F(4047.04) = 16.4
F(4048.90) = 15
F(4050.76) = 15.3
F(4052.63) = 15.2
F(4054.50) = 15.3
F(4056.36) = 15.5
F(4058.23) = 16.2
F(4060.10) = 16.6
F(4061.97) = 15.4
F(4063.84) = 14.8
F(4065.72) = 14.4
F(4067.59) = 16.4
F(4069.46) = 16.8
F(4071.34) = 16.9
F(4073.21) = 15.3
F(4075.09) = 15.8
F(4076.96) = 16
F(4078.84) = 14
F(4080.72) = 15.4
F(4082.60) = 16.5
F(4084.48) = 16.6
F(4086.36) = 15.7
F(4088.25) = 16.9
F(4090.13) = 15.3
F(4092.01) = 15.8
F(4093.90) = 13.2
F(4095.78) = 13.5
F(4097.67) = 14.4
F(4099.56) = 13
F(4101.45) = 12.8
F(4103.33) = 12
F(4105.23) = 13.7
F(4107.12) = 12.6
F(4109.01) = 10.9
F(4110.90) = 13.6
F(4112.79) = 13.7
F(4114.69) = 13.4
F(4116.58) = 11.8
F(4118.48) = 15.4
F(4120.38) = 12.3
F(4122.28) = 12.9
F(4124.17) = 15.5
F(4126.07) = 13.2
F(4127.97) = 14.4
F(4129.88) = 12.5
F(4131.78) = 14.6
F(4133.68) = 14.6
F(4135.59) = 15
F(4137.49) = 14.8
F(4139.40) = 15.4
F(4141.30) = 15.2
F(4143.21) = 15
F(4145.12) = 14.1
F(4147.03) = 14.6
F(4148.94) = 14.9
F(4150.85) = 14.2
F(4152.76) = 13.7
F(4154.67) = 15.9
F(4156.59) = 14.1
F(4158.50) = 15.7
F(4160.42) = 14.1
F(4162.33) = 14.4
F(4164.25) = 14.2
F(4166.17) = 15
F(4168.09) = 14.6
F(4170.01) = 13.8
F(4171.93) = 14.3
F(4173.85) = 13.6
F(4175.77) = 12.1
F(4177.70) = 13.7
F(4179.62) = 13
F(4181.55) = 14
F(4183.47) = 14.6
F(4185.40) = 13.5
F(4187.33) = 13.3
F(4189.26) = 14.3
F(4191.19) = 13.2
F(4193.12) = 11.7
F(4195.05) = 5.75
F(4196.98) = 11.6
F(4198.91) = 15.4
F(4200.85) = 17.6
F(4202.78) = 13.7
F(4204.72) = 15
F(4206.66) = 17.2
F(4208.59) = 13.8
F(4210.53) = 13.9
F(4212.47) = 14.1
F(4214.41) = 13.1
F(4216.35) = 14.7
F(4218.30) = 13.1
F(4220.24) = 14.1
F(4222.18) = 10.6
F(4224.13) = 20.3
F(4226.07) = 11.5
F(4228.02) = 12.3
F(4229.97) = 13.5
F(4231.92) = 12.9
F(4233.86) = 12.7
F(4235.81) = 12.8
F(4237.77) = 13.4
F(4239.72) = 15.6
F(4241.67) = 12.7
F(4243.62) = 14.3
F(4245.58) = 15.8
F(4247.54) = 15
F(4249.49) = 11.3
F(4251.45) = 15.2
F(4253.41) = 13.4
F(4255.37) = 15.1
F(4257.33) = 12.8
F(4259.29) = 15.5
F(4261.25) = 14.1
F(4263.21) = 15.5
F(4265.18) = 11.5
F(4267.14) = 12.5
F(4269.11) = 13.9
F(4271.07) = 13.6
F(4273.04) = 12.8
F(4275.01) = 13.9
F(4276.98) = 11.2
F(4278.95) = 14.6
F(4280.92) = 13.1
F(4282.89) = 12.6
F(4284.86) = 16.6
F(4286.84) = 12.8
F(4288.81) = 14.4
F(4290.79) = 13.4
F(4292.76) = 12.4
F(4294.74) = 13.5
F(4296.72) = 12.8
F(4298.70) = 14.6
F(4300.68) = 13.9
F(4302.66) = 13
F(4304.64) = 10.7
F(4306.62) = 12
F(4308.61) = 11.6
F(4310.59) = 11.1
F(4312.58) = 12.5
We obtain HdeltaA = 3.29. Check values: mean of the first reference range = 15.6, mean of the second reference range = 14.6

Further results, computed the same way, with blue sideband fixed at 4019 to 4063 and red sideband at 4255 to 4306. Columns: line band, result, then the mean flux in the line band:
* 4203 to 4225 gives -0.81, 14.5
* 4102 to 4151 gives 2.60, 13.8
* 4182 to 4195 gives 1.15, 12.9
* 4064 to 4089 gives -1.42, 15.9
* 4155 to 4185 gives 0.41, 14.1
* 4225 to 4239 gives 1.00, 12.8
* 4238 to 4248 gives -0.60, 14.6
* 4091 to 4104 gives 1.12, 13.6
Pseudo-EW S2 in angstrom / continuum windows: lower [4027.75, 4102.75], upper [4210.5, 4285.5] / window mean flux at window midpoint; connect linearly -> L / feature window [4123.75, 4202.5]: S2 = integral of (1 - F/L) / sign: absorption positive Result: 2.3 angstrom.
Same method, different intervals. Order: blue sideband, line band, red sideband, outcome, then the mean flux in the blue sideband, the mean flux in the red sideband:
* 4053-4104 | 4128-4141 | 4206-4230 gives 0.2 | 15.2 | 14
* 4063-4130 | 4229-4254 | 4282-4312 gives -0.7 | 14.4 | 13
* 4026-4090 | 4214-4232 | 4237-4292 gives 0.6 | 15.5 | 13.8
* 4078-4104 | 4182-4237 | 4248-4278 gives 1.2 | 14.7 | 13.5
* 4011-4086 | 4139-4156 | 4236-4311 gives -0.2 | 15.4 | 13.5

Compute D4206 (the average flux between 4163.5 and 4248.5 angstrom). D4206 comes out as 13.8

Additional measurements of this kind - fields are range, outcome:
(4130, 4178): 14.4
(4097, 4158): 13.9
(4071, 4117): 14.3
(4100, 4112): 12.6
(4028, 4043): 14.9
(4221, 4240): 13.5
